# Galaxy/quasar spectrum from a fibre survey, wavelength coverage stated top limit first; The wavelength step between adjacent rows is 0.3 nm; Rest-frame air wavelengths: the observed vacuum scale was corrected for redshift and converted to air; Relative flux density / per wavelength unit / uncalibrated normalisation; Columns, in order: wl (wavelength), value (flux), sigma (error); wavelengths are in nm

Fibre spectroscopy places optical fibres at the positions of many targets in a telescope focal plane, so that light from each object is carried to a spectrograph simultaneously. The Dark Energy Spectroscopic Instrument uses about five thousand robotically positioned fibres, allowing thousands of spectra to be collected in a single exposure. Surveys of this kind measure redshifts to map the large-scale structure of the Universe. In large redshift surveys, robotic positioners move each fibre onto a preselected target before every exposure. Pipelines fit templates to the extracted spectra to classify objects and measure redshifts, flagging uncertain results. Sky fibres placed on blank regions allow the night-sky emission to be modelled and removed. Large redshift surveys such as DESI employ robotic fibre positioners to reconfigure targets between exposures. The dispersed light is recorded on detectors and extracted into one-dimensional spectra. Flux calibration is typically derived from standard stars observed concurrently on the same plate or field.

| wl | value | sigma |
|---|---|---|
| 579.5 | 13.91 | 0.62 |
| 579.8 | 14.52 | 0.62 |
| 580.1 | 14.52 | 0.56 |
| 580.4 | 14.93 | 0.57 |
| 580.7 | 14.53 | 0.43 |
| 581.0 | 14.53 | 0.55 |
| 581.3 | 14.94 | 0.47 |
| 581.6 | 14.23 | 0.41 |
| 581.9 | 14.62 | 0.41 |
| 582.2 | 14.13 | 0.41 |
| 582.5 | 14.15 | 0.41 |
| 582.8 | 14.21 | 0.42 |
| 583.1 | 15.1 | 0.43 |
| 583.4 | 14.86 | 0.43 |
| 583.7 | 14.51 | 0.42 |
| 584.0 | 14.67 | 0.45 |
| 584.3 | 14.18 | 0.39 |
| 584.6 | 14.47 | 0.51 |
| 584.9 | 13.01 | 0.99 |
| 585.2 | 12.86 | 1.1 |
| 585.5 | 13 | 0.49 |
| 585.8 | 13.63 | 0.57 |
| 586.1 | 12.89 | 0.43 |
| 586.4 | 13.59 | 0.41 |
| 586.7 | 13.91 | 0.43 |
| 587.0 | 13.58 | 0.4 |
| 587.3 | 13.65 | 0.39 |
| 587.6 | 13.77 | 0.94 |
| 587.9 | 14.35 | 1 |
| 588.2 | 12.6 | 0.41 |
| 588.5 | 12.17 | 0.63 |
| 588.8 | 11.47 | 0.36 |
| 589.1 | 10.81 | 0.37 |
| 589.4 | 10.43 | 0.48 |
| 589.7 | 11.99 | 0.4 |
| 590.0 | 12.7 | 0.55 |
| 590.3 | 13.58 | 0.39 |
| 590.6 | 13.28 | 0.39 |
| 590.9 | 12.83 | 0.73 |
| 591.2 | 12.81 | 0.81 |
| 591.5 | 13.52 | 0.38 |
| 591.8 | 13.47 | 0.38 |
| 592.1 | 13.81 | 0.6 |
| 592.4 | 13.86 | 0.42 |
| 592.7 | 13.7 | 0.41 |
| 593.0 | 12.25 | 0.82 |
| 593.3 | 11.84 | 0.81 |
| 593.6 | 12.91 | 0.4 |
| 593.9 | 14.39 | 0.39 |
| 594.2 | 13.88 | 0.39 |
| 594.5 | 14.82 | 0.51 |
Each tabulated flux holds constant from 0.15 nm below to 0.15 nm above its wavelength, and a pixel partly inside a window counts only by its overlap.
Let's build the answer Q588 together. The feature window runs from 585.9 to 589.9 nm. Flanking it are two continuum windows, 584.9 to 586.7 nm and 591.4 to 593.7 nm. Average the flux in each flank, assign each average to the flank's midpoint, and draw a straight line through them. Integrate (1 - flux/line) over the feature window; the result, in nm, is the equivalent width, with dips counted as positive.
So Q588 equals 0.15 nm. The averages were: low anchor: 13.2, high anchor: 13.2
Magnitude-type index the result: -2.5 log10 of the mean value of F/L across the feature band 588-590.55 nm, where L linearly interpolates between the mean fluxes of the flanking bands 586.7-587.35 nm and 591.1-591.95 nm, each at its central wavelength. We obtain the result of 0.12 mag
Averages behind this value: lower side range 13.7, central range 12.1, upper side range 13.3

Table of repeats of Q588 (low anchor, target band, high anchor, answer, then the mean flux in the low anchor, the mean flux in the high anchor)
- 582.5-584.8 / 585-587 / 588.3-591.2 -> 0.04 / 14.5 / 12.2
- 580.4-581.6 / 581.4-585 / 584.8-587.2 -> -0.08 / 14.6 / 13.3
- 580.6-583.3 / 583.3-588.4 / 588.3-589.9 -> -0.35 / 14.5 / 11.5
